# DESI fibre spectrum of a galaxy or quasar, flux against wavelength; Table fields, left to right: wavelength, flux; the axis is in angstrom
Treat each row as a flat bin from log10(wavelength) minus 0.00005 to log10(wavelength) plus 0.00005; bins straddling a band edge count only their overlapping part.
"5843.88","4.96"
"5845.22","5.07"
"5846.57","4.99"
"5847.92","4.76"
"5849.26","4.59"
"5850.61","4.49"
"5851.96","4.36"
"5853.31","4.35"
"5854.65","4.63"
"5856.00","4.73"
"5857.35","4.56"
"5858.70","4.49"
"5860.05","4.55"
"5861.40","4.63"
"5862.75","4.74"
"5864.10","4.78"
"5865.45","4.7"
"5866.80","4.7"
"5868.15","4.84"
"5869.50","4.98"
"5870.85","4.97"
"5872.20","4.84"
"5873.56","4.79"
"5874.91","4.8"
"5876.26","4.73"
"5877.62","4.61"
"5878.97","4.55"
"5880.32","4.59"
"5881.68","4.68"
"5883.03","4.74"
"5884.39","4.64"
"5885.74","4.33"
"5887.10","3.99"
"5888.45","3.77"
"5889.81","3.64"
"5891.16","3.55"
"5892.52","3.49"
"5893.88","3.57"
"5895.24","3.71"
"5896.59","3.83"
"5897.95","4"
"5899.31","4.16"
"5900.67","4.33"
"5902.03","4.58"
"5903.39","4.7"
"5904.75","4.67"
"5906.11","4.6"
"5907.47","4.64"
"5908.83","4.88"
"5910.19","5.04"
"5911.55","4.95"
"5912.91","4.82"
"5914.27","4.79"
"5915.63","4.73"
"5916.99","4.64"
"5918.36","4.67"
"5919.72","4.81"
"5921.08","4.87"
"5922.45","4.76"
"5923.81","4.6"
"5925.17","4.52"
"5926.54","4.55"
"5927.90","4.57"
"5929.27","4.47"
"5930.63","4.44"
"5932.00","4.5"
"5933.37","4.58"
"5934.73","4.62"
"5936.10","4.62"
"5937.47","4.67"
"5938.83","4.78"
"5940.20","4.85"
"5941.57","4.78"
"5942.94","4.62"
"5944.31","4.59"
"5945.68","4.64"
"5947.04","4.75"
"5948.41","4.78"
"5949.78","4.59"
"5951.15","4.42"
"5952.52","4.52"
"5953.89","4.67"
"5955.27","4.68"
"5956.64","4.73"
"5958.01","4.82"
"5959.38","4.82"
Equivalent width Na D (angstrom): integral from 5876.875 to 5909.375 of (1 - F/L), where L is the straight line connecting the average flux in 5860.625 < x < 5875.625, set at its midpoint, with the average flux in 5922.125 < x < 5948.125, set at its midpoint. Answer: 3.26 angstrom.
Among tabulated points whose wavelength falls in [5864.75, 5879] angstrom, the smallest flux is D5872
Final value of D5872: 4.55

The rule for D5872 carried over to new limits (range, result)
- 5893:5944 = 3.57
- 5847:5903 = 3.49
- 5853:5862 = 4.35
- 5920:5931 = 4.44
